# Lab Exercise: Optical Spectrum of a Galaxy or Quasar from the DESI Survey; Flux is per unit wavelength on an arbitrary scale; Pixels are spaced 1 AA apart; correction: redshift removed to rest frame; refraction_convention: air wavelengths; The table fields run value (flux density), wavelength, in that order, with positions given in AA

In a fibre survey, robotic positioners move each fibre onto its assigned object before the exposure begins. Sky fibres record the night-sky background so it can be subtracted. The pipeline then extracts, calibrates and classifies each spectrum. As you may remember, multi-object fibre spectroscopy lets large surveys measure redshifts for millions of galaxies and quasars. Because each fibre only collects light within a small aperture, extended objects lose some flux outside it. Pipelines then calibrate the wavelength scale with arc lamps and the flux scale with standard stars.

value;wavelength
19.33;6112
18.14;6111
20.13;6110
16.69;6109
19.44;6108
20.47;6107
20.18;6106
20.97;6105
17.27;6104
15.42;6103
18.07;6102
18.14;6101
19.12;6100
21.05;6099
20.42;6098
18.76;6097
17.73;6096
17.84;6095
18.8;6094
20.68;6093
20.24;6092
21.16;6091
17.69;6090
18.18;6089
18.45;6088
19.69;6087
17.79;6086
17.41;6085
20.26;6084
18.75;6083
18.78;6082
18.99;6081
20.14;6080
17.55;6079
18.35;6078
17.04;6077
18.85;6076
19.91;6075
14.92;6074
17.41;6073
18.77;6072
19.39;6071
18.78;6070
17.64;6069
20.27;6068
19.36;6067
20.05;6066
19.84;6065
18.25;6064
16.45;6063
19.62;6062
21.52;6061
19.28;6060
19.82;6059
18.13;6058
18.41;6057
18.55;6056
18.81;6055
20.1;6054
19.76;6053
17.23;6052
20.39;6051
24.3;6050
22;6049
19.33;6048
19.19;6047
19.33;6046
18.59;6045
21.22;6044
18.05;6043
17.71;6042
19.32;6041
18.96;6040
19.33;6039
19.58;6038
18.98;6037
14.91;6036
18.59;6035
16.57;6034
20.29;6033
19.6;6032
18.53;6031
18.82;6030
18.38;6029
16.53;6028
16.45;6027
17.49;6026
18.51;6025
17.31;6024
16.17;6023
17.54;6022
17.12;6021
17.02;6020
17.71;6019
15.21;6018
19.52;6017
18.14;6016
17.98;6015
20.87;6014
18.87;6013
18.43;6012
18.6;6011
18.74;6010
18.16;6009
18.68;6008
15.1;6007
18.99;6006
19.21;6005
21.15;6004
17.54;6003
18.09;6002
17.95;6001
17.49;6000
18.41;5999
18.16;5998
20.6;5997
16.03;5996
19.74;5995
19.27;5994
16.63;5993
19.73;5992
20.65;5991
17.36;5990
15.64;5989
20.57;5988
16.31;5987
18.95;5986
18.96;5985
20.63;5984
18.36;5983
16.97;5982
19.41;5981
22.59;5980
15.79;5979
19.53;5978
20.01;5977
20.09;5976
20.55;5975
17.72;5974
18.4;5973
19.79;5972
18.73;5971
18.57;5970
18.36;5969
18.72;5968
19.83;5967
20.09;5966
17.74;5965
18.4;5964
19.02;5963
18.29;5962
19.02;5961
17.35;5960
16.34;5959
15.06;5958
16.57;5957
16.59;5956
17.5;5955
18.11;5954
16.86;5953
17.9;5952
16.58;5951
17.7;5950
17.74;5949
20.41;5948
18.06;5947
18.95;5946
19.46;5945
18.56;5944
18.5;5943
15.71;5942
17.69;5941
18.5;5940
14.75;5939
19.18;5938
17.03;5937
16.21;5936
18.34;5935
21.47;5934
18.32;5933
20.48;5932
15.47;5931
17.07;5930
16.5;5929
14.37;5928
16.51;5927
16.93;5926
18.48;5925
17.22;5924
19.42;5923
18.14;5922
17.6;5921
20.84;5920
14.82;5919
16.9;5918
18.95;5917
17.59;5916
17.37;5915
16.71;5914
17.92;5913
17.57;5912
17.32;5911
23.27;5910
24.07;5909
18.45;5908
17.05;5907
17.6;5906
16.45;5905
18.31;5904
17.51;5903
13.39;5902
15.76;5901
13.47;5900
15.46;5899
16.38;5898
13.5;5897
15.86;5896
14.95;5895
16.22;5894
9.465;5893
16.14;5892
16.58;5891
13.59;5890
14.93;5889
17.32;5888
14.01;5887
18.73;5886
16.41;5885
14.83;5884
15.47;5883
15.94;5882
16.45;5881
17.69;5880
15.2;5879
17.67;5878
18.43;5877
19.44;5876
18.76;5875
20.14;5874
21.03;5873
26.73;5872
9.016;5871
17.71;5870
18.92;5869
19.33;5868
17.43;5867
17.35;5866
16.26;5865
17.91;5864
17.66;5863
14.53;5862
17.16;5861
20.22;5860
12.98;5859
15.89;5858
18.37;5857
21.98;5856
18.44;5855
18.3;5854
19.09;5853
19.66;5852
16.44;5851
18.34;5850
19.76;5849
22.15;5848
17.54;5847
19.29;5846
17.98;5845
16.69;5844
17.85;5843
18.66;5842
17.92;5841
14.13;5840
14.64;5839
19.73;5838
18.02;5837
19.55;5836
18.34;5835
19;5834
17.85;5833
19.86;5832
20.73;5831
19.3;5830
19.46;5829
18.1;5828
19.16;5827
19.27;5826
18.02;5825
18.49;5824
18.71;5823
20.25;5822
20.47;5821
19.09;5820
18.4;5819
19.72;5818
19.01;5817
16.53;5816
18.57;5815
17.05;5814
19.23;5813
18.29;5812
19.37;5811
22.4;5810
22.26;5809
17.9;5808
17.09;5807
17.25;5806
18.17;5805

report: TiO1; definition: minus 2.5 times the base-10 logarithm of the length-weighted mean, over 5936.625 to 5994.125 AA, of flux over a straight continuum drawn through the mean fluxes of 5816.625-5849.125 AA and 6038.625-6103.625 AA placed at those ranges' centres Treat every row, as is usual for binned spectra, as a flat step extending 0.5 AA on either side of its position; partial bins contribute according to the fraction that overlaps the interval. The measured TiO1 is 0.03 mag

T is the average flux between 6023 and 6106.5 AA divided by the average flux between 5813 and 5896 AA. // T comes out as 1.06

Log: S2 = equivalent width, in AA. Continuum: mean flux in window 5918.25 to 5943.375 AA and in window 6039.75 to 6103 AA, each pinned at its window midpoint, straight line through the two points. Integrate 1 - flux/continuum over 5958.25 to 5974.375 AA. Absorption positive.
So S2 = -0.5 AA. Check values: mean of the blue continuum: 17.6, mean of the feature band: 18.5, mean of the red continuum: 19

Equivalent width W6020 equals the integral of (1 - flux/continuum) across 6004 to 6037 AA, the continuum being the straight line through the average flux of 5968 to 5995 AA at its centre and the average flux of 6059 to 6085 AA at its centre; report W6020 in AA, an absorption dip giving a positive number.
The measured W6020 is 1.4 AA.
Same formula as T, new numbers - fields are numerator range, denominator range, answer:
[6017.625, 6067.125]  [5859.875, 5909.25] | 1.11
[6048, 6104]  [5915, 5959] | 1.08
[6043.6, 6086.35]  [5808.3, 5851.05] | 1.02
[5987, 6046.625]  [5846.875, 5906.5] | 1.07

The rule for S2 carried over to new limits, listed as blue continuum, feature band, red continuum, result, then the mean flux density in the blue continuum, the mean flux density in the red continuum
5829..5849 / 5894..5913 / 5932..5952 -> 1.3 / 18.4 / 18.1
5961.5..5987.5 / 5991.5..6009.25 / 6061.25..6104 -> 0.5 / 18.9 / 18.7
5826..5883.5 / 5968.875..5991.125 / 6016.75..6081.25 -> -0.5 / 18.1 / 18.6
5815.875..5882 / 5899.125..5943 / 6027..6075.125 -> 2.2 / 18.3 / 18.9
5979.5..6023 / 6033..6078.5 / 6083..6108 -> -0.5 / 18.4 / 19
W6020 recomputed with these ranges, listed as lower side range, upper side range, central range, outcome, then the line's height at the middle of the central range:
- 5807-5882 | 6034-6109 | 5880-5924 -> 4.3 AA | 18.5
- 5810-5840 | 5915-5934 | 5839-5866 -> 0.9 AA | 18.4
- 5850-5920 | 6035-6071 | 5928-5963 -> 0.4 AA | 17.9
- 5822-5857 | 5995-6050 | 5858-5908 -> 5.3 AA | 18.6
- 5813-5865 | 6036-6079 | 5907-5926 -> 0.2 AA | 18.6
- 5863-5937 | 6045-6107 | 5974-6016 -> -1.2 AA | 18.2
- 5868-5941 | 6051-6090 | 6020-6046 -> 0.3 AA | 18.4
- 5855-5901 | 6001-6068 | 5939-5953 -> -0.3 AA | 17.6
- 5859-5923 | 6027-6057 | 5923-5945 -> 0.1 AA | 17.6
